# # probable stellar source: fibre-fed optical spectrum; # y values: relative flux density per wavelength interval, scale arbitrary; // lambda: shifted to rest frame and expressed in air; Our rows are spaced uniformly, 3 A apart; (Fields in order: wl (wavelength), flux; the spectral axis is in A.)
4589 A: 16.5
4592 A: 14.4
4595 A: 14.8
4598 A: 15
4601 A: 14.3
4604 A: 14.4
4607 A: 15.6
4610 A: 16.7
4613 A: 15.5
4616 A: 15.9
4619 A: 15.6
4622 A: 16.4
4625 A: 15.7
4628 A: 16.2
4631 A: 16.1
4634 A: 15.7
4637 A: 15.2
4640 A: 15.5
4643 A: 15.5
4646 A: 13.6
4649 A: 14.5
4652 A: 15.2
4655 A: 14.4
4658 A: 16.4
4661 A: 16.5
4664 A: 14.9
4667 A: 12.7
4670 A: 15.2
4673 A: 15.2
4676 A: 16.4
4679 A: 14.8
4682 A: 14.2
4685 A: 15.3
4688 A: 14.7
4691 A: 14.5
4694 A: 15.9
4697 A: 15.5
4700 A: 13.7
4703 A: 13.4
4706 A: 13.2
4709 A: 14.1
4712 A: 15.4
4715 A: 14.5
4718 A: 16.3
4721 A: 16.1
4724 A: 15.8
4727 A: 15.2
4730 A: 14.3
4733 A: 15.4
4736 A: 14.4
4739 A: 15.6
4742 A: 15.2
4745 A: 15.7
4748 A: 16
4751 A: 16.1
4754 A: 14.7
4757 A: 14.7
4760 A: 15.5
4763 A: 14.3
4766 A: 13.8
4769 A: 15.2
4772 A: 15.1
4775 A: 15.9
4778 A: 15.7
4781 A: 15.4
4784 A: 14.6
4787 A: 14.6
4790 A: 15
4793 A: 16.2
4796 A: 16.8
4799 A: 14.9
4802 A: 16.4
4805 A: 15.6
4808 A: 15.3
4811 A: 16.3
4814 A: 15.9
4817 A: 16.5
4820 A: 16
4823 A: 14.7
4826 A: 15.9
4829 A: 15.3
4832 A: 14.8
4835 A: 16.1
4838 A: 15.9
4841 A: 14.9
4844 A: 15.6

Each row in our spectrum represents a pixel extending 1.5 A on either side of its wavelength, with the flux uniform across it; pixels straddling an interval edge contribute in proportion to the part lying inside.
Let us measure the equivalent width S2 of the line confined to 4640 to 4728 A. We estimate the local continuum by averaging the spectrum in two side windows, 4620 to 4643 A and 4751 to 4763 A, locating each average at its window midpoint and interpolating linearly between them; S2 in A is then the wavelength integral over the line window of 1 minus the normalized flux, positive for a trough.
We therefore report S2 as 3.0 A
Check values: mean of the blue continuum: 15.8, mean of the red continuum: 15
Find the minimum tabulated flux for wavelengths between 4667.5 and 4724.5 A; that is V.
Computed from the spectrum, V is 13.2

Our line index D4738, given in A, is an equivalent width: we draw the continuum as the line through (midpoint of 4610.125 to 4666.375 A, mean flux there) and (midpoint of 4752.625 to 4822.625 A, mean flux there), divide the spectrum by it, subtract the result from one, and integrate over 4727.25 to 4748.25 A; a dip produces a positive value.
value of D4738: 0.3 A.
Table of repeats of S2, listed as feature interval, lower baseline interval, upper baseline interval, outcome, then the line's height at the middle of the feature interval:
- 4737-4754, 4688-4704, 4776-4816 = -0.53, 15.1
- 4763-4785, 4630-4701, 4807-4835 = 0.61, 15.5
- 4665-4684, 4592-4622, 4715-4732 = 0.77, 15.4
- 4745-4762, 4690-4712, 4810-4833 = -0.50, 15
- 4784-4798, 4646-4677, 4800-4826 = 0.18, 15.7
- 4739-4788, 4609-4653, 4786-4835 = 1.43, 15.6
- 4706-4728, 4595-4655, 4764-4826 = 0.33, 15.4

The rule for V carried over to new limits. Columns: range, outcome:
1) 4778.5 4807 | 14.6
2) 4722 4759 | 14.3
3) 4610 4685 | 12.7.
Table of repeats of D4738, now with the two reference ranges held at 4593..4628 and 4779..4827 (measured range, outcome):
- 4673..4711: 2.1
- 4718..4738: 0.3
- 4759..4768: 0.6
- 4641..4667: 0.9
